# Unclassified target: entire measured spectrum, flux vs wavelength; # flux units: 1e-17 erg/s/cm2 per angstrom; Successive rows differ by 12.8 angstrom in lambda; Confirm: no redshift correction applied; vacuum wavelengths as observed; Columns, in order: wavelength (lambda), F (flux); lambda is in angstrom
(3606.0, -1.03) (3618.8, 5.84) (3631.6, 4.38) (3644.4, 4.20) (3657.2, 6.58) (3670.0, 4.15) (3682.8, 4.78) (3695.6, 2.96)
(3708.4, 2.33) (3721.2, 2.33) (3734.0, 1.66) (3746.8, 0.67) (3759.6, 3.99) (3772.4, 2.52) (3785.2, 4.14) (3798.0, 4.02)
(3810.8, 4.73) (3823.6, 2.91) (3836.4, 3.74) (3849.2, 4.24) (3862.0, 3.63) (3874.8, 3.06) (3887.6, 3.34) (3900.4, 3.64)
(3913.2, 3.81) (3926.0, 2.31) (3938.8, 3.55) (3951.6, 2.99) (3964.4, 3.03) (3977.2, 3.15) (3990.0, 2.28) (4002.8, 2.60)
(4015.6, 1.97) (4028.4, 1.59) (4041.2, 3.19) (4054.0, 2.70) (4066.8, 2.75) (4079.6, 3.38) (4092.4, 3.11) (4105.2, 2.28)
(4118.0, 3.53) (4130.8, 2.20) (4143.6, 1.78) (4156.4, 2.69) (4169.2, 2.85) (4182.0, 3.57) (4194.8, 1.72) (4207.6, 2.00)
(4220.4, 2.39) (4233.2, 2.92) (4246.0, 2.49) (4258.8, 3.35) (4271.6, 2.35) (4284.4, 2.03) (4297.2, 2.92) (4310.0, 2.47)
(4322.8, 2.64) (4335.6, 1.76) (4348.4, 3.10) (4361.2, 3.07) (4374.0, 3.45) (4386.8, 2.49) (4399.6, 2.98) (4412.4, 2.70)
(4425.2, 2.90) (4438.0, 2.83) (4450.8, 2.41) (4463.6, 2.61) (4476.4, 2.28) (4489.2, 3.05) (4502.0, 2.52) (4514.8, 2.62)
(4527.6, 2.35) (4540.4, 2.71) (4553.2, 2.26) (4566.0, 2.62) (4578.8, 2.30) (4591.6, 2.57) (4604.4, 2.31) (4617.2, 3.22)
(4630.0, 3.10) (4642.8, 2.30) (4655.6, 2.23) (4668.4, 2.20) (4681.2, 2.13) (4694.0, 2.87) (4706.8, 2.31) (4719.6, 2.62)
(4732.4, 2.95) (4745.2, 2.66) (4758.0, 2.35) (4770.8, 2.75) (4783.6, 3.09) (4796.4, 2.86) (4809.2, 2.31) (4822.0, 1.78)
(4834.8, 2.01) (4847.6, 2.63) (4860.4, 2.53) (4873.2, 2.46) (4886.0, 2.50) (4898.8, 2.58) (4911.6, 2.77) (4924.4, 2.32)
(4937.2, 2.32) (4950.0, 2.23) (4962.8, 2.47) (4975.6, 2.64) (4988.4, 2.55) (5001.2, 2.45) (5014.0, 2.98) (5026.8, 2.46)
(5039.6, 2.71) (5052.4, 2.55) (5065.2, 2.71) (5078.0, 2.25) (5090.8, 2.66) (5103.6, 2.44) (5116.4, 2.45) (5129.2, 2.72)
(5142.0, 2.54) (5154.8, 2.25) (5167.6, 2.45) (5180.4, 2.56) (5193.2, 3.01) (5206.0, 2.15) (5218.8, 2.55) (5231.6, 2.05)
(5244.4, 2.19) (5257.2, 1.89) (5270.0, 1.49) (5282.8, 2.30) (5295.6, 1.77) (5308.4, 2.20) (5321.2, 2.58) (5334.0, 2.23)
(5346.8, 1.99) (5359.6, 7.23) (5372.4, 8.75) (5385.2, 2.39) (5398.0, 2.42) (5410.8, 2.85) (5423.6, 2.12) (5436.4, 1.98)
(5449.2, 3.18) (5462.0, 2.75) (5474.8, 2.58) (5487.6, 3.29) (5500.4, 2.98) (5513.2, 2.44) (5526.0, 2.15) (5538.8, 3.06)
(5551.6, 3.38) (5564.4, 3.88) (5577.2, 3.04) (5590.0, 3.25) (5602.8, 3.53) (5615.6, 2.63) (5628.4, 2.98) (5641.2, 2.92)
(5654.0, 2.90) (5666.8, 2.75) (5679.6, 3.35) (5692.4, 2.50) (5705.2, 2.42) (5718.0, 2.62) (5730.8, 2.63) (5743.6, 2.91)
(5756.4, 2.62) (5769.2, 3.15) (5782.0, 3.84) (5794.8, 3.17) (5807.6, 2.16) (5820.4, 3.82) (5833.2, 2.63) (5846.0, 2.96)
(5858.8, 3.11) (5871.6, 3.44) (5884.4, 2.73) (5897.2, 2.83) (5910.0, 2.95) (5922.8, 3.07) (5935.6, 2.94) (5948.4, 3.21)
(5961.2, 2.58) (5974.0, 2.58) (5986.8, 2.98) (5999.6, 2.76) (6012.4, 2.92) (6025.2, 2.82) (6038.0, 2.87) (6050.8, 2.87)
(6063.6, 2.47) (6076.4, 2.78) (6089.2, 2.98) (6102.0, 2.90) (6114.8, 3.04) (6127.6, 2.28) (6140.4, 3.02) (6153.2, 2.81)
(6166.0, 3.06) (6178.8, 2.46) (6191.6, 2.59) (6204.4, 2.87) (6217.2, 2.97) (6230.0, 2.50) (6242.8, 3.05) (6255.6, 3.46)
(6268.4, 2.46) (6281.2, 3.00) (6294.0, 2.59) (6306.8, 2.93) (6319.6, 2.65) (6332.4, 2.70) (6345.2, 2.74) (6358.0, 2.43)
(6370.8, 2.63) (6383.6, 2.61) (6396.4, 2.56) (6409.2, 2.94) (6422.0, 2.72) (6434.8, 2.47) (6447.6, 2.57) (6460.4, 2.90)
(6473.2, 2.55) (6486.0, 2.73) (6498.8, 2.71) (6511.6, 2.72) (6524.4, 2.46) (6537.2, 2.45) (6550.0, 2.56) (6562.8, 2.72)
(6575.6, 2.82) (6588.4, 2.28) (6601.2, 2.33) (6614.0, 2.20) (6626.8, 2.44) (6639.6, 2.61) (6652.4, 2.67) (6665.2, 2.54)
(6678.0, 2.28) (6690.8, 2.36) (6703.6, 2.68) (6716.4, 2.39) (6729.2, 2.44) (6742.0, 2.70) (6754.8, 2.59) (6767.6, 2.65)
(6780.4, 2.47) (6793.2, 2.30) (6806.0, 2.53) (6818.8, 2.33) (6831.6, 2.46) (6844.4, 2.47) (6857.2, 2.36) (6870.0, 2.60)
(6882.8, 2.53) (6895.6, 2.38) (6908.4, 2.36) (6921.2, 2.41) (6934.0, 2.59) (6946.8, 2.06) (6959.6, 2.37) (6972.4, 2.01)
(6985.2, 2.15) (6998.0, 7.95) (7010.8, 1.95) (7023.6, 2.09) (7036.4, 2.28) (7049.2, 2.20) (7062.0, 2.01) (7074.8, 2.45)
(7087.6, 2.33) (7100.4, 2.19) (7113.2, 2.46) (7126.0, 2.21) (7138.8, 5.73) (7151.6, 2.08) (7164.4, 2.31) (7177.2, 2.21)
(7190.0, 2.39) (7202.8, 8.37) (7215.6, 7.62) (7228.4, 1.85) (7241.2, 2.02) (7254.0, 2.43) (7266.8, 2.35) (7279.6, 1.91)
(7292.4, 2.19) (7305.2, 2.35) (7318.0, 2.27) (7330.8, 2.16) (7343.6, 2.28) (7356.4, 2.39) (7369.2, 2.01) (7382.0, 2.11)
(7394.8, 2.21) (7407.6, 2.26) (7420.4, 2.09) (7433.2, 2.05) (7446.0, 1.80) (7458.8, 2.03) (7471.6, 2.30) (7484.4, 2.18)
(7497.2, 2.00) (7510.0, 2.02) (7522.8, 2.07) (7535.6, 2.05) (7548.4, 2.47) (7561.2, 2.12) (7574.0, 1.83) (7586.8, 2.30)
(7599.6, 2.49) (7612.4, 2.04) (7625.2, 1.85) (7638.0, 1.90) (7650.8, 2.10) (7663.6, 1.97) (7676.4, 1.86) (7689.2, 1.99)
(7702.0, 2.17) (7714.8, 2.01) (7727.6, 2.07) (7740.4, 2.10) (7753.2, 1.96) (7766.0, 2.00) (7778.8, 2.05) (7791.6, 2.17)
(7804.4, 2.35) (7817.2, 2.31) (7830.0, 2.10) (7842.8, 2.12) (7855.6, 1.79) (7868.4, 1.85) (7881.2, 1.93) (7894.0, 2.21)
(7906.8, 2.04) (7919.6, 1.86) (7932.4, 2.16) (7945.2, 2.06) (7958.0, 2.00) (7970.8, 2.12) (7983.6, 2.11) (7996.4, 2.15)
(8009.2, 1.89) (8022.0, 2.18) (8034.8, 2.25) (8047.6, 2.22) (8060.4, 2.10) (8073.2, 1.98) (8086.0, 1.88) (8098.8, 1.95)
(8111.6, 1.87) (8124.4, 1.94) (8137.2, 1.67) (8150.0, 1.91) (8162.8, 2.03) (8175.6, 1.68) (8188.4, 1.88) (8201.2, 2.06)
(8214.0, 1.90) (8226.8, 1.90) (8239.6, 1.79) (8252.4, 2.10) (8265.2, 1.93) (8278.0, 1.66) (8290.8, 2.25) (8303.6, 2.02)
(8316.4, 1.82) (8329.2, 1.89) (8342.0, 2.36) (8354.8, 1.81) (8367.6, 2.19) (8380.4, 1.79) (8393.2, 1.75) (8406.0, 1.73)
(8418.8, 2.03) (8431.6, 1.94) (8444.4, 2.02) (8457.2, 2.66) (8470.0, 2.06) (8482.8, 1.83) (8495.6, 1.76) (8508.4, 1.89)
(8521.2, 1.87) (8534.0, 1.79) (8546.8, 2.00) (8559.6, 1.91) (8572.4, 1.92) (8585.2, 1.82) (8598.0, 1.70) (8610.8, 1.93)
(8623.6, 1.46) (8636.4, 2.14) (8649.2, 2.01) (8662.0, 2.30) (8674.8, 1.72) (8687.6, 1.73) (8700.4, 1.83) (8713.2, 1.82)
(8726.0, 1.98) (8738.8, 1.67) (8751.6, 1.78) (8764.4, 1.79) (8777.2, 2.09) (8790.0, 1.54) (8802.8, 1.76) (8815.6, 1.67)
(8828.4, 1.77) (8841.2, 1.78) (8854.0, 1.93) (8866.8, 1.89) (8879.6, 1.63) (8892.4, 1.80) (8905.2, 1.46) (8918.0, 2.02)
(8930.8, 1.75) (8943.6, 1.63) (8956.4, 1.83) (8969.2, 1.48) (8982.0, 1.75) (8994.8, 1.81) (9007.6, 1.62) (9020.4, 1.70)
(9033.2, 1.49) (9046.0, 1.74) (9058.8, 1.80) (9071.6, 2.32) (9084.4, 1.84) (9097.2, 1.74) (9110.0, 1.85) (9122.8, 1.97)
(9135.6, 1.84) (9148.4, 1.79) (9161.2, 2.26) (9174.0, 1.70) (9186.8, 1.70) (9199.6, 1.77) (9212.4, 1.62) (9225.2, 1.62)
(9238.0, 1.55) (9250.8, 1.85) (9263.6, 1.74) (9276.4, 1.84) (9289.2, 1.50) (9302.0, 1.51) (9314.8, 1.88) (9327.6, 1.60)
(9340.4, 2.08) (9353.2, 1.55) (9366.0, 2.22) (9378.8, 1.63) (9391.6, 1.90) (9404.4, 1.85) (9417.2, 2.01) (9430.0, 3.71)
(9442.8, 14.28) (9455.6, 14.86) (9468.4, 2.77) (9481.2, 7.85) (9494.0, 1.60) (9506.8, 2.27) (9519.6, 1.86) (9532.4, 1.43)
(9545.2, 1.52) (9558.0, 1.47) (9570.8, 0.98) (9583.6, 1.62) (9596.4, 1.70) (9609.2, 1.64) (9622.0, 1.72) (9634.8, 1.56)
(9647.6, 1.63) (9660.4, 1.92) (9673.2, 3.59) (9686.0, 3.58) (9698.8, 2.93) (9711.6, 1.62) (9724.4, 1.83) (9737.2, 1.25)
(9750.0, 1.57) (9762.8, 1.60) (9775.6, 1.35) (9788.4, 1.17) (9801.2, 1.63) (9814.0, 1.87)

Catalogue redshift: 0.439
